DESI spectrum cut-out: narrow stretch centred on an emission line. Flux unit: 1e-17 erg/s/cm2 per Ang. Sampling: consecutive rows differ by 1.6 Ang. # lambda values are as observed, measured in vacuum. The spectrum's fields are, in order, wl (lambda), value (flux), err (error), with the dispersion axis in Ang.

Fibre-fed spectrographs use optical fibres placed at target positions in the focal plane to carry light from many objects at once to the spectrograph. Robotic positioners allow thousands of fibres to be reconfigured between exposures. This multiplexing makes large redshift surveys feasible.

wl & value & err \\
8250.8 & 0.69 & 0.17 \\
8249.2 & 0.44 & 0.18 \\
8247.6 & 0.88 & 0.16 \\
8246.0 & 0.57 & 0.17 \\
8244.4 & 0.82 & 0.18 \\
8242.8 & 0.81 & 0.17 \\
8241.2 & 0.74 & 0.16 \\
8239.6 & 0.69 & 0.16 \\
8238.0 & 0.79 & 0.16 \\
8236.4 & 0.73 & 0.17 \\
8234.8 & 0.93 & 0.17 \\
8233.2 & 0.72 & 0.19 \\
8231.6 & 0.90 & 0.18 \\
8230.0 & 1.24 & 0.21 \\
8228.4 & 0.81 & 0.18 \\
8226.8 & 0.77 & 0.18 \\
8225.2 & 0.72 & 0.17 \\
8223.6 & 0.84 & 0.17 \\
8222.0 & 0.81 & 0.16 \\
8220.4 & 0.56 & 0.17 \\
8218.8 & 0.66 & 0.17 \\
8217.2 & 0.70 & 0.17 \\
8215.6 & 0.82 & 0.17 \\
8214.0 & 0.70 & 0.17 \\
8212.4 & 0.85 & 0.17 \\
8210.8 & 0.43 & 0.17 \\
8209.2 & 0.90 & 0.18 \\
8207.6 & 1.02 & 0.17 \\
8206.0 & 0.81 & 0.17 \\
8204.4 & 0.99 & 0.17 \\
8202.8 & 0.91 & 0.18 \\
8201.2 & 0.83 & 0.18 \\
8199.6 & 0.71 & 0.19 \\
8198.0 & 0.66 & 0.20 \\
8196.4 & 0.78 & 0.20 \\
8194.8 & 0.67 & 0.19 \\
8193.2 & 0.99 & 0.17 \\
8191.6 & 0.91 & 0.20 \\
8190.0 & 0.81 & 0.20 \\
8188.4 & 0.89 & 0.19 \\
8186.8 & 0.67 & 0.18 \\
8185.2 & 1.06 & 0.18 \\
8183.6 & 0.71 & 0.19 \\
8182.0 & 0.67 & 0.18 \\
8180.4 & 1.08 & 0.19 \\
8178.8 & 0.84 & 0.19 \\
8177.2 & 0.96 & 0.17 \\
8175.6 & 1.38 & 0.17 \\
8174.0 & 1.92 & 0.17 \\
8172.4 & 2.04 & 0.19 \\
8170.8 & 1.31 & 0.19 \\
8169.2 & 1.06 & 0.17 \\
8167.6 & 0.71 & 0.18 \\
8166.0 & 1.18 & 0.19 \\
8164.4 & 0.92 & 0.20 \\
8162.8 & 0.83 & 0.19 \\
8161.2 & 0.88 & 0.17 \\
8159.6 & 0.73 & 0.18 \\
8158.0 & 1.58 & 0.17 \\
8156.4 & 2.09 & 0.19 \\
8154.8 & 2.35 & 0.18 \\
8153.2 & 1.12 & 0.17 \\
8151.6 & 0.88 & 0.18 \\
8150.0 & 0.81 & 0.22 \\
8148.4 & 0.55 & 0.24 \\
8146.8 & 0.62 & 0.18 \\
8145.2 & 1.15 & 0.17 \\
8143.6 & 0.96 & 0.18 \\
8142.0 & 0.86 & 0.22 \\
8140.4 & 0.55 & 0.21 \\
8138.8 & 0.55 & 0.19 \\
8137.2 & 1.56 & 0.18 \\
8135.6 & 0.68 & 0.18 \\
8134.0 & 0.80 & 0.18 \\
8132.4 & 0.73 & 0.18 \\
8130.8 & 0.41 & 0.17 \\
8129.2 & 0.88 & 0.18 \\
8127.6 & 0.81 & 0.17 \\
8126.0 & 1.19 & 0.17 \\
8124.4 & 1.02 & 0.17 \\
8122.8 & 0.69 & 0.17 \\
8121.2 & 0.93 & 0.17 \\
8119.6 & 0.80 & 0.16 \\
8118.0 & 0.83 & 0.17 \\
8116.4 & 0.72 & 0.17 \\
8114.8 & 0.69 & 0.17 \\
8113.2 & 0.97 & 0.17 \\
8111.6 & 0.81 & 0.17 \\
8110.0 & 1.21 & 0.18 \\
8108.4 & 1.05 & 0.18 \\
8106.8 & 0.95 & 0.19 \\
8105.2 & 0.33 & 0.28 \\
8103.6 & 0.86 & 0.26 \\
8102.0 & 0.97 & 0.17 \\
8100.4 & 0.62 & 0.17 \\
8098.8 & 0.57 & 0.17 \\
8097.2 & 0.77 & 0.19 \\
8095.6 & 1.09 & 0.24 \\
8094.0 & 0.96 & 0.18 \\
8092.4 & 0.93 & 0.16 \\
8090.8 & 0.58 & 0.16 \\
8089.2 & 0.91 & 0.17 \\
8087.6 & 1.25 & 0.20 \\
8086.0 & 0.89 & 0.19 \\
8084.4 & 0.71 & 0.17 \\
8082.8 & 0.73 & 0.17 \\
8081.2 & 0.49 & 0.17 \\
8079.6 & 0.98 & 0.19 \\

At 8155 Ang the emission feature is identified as [S II]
